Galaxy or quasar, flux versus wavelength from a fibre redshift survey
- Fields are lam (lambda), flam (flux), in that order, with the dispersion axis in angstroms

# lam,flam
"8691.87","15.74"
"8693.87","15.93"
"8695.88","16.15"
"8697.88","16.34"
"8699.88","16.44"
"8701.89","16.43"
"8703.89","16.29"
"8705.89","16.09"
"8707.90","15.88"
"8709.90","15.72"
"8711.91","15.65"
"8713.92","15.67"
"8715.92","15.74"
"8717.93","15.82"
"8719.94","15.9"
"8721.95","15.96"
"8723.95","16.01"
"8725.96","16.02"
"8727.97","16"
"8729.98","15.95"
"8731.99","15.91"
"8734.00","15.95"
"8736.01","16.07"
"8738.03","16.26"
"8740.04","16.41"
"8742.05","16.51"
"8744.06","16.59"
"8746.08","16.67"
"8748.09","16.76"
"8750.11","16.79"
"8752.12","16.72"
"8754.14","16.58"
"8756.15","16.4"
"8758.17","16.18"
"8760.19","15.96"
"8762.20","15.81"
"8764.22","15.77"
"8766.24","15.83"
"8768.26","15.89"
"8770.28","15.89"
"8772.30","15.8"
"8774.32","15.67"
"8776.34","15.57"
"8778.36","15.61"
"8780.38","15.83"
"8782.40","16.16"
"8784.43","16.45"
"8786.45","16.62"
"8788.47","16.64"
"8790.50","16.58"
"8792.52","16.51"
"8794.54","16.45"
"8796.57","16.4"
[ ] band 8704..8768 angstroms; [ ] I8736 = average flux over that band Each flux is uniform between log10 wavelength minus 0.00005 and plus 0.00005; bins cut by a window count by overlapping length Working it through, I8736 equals 16.1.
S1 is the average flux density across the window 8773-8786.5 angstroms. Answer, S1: 15.9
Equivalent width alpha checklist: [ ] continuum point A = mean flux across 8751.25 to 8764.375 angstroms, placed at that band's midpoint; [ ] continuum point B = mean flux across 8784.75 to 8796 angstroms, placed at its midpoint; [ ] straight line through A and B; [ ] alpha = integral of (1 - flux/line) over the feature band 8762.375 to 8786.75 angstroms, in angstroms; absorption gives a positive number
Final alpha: 0.7 angstroms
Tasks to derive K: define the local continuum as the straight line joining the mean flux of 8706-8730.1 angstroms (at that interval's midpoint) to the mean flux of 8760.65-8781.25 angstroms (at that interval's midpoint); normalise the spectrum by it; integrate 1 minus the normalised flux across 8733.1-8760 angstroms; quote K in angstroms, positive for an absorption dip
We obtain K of -1.1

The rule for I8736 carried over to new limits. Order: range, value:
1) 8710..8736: 15.9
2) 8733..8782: 16.1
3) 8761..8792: 16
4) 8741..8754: 16.7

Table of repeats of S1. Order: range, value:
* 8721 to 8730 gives 16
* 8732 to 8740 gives 16.1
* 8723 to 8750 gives 16.3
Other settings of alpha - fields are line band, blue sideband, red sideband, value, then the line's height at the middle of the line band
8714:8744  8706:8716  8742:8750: 0.3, 16.2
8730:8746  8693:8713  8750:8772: -0.1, 16.1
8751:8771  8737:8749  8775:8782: 0.0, 16.1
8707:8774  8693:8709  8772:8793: 0.3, 16.2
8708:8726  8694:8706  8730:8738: 0.3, 16.1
